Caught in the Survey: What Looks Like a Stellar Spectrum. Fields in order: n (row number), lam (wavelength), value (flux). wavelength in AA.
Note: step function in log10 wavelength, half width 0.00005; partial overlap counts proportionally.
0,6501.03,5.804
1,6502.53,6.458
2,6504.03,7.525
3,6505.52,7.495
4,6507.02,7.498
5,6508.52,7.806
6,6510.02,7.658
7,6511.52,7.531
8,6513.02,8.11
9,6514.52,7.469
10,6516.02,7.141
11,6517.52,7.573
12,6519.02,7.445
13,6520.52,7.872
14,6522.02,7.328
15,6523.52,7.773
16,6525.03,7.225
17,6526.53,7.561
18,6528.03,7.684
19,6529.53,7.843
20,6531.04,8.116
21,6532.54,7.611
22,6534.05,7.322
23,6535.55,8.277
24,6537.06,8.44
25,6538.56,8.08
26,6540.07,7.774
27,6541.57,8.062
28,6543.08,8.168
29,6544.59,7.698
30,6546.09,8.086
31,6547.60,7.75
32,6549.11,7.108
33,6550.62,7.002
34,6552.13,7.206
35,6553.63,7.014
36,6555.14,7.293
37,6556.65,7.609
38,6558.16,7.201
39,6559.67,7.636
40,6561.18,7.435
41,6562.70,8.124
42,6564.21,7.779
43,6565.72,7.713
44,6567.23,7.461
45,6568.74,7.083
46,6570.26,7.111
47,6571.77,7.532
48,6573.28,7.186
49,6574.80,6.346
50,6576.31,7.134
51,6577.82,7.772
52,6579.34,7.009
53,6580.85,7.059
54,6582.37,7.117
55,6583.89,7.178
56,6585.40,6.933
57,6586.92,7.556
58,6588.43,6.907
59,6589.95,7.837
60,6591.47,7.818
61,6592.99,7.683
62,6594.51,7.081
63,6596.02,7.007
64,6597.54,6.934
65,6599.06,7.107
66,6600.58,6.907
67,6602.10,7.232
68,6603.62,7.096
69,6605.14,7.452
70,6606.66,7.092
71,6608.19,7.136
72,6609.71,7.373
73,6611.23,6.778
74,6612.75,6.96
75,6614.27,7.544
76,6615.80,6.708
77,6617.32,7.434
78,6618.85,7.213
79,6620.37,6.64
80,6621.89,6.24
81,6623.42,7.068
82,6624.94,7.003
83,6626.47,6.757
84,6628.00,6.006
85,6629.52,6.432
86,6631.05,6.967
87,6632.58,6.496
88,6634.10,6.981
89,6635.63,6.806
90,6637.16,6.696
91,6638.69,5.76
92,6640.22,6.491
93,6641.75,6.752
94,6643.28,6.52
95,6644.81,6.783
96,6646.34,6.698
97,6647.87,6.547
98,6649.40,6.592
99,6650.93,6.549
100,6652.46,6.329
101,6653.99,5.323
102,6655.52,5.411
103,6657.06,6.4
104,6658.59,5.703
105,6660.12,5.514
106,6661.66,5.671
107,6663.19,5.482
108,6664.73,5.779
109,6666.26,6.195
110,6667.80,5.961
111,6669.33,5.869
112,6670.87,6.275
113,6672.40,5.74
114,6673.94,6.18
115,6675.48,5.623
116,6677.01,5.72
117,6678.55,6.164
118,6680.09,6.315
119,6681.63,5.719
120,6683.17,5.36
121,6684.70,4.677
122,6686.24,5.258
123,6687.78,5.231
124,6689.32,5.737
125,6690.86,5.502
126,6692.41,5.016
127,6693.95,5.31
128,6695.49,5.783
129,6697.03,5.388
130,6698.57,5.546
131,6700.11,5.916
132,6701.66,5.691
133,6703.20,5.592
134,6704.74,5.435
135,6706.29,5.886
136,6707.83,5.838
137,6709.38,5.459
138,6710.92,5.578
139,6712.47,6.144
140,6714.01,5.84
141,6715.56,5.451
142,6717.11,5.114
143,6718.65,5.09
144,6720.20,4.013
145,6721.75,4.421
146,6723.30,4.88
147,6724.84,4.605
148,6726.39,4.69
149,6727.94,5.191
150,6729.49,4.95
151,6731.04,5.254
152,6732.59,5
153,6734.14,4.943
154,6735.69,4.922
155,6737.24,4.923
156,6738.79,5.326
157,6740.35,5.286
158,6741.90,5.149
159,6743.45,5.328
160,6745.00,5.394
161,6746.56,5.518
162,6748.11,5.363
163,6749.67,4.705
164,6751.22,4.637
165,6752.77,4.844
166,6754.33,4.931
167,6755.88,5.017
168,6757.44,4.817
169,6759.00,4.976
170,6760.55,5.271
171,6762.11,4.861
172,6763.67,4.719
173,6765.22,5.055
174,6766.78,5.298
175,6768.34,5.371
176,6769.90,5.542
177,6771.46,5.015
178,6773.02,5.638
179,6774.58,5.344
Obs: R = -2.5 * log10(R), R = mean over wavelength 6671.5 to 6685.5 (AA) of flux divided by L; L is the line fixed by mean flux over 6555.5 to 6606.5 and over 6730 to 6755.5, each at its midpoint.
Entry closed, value 0.05 mag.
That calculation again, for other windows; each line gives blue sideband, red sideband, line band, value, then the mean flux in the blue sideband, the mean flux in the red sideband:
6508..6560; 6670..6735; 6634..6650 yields -0.063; 7.64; 5.42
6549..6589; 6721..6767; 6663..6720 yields 0.011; 7.28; 5.01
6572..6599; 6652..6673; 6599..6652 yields -0.053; 7.21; 5.83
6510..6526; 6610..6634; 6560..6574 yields -0.042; 7.55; 6.83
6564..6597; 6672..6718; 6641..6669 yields 0.013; 7.28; 5.6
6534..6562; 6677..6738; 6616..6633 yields -0.035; 7.65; 5.33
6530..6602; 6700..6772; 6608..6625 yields -0.037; 7.45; 5.17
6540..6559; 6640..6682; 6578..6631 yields -0.040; 7.53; 6.08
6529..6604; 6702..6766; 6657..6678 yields 0.037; 7.45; 5.14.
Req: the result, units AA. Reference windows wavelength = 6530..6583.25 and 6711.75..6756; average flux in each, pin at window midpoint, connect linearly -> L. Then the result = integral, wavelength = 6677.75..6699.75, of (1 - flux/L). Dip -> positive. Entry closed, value 0.7 AA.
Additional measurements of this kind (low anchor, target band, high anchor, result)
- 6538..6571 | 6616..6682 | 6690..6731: -1.0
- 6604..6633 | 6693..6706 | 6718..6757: 0.0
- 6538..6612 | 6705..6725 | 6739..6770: 1.1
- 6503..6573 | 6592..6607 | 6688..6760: -0.8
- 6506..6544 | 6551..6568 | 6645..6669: -0.5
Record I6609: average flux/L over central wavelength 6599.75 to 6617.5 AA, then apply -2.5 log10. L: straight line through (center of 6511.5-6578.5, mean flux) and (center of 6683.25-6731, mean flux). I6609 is -0.07 mag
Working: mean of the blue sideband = 7.57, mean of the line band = 7.13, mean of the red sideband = 5.31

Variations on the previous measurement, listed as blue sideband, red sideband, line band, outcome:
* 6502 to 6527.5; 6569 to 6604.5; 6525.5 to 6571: -0.04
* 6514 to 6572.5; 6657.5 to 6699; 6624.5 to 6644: -0.05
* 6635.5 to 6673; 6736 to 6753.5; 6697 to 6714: -0.03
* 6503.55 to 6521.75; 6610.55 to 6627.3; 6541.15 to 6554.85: -0.02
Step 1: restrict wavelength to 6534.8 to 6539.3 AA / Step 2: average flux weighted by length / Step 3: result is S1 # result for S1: 8.27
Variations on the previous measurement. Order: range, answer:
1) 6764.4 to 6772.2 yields 5.26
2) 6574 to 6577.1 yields 6.76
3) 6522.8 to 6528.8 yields 7.56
